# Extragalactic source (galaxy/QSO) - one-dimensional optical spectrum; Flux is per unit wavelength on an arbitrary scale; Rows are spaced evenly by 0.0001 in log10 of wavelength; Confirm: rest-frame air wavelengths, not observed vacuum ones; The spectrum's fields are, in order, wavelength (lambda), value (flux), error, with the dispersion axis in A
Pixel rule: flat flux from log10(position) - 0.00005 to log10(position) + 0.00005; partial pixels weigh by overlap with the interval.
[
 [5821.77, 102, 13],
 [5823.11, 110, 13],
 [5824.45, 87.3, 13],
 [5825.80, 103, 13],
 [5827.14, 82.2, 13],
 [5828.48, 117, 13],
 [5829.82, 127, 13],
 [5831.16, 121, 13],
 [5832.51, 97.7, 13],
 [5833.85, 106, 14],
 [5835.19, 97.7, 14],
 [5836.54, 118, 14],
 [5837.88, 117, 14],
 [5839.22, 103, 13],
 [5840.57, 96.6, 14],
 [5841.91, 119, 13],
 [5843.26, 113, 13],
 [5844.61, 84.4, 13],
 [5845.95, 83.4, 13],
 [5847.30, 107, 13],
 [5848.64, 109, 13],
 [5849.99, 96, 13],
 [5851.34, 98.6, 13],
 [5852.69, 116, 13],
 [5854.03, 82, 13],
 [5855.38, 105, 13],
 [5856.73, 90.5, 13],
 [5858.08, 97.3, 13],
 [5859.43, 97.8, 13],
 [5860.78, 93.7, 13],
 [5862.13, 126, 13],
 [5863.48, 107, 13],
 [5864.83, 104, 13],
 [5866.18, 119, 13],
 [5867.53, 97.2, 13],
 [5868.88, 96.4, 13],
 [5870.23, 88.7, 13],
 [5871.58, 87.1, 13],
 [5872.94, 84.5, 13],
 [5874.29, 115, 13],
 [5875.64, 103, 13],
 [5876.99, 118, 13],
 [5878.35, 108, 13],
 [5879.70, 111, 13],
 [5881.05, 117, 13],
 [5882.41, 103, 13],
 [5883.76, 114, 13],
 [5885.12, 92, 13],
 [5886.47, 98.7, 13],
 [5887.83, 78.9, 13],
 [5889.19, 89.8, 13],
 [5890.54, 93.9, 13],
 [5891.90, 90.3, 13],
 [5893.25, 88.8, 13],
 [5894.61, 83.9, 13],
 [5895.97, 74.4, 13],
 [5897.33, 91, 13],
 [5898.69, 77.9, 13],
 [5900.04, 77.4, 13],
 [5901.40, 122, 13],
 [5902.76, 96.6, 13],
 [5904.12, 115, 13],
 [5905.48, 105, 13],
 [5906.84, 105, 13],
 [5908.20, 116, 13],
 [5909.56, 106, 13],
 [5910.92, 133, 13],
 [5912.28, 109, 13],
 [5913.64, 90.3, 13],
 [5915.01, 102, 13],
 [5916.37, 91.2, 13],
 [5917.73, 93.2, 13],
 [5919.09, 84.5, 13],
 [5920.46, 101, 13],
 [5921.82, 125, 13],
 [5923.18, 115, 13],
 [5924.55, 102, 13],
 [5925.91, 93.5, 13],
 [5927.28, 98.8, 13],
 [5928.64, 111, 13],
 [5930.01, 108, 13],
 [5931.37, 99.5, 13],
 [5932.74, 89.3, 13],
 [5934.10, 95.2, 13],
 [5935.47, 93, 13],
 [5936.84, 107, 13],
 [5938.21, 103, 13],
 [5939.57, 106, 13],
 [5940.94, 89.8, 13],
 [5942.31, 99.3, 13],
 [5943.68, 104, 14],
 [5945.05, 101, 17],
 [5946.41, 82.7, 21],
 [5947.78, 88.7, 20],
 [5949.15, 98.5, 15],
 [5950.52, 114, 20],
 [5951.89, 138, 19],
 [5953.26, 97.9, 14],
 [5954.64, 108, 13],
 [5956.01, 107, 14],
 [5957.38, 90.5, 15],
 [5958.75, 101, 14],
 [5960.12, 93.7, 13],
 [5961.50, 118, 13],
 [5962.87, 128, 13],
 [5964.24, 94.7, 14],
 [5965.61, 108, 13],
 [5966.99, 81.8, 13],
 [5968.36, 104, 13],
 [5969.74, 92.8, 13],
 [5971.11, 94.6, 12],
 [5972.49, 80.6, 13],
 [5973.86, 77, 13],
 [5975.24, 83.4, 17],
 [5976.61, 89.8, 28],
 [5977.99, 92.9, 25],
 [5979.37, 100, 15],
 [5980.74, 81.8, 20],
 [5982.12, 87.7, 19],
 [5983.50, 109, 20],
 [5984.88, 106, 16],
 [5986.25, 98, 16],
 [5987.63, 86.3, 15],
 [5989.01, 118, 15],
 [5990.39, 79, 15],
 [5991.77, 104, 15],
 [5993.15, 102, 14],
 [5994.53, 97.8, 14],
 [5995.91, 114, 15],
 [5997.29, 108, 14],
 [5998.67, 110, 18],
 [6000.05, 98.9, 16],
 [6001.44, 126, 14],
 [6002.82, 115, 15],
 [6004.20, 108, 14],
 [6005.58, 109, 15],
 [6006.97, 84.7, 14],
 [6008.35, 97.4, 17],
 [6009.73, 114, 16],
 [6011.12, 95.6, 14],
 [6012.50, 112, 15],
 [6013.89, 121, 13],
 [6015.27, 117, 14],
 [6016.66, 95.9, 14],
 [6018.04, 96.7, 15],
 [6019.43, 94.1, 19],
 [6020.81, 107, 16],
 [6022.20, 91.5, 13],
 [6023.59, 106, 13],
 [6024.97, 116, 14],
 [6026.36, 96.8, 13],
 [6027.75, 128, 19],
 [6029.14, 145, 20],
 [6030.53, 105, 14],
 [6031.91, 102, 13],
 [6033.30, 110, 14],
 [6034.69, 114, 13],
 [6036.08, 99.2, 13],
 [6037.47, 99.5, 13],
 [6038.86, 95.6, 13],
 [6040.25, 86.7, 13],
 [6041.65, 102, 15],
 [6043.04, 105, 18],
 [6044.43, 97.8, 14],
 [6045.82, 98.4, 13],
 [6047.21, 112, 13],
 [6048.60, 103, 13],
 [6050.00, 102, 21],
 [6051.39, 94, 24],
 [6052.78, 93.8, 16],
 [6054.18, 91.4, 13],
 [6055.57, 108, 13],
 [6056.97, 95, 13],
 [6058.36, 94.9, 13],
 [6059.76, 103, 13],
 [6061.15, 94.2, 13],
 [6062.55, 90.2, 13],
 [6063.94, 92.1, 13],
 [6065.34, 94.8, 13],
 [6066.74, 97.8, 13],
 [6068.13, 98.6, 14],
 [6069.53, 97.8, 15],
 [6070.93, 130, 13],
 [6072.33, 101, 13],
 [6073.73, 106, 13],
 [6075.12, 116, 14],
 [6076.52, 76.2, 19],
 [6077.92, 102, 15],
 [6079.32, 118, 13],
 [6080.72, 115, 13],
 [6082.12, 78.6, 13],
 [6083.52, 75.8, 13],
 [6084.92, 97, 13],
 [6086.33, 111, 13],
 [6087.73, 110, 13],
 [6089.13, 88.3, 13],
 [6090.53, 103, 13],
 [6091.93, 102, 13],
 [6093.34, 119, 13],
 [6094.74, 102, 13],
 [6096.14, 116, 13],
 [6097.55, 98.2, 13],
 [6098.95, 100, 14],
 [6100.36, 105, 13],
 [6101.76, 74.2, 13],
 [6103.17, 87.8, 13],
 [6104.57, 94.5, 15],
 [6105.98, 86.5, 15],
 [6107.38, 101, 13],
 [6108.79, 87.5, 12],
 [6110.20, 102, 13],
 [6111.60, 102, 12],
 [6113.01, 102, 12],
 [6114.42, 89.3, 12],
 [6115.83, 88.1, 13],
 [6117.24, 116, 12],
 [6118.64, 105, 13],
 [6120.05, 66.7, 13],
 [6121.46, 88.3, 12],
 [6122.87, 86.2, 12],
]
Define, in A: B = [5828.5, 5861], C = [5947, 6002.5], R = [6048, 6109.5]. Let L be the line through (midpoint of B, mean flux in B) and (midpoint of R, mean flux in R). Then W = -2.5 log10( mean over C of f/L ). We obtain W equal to 0.01 mag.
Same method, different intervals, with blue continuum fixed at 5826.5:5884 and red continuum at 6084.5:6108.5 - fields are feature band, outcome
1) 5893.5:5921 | 0.05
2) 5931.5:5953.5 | 0.02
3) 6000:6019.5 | -0.05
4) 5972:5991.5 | 0.10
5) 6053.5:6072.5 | 0.01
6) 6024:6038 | -0.11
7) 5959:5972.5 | 0.01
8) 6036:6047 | 0.02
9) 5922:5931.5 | -0.03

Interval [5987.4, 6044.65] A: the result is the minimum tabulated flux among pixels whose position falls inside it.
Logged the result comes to 79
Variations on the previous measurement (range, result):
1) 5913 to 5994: 77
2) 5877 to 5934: 74.4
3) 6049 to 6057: 91.4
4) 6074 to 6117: 74.2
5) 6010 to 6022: 94.1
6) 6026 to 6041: 86.7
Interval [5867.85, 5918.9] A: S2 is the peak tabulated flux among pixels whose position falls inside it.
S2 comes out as 133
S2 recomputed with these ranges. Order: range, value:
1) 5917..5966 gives 138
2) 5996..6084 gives 145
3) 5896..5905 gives 122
